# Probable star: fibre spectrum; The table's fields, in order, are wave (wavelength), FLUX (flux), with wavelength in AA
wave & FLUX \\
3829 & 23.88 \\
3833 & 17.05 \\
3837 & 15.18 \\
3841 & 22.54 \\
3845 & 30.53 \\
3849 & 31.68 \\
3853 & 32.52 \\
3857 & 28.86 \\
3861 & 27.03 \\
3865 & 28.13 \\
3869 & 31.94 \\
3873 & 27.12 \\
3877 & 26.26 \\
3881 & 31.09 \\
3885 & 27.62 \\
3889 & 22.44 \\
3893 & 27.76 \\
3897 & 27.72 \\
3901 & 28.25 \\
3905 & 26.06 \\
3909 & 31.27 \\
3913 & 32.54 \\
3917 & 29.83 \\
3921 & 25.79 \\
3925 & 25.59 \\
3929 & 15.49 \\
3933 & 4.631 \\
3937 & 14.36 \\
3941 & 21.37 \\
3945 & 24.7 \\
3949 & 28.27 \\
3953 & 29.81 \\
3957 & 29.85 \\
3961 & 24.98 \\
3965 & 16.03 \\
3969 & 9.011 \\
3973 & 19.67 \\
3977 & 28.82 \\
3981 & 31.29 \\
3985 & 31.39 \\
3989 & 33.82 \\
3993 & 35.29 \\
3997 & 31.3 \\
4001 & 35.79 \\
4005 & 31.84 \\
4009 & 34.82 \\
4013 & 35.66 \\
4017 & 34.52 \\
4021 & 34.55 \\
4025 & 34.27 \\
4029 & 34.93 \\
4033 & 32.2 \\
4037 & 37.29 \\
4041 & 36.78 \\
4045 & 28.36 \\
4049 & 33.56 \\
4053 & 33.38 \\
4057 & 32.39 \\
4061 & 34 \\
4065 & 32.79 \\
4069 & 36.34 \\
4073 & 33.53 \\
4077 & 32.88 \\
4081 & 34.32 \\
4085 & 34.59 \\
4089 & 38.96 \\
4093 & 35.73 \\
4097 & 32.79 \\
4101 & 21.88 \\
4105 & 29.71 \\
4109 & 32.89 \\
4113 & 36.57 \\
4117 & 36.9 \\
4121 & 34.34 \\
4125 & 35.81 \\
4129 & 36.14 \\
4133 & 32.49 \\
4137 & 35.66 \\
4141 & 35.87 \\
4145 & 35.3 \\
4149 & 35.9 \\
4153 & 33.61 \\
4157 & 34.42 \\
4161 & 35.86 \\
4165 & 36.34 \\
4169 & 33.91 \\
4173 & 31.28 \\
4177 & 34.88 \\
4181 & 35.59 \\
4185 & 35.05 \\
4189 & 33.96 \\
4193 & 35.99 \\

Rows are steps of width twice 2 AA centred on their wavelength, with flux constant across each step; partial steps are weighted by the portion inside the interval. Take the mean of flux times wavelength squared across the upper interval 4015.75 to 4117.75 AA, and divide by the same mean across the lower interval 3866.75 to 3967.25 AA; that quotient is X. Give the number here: 1.44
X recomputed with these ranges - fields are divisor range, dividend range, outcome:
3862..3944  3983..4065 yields 1.42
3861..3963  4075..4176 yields 1.48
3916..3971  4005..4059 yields 1.67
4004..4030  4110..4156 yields 1.08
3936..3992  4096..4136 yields 1.43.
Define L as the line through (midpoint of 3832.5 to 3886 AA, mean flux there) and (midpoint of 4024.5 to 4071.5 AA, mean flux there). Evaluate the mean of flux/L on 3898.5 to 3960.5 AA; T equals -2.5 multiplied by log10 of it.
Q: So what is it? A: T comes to 0.205 mag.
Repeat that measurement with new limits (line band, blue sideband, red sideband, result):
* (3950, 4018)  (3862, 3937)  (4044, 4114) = 0.01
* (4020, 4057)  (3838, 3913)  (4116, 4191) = -0.06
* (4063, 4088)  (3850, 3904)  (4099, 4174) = -0.05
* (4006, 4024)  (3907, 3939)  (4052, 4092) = -0.16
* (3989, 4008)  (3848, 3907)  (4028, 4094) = -0.05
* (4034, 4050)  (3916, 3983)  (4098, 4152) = -0.20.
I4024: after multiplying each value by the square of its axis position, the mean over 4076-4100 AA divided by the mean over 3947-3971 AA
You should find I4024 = 1.60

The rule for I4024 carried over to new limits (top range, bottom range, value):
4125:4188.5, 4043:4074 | 1.11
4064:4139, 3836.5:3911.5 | 1.36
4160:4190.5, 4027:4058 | 1.10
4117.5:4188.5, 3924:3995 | 1.63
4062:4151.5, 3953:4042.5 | 1.18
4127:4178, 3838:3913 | 1.41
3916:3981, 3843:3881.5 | 0.78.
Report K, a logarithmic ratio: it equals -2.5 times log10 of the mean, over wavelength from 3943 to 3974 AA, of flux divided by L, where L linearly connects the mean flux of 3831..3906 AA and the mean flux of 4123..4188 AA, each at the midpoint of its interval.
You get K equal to 0.27 mag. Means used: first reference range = 26.8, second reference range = 34.9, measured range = 22.9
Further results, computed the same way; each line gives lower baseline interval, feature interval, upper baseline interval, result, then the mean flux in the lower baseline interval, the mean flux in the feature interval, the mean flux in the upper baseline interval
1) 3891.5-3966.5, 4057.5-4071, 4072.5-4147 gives -0.084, 24.5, 34.2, 34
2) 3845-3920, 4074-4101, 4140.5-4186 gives -0.023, 28.8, 33.9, 34.8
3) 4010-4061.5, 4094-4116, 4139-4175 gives 0.104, 34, 31.3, 34.7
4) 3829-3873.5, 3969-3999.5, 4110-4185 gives 0.052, 26.5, 28.9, 35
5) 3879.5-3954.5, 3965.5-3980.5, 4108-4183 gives 0.340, 24.9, 20.1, 35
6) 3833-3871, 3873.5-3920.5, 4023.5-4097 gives 0.017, 27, 28.1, 34.2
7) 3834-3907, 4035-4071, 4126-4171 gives -0.049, 27.2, 33.9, 35.1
